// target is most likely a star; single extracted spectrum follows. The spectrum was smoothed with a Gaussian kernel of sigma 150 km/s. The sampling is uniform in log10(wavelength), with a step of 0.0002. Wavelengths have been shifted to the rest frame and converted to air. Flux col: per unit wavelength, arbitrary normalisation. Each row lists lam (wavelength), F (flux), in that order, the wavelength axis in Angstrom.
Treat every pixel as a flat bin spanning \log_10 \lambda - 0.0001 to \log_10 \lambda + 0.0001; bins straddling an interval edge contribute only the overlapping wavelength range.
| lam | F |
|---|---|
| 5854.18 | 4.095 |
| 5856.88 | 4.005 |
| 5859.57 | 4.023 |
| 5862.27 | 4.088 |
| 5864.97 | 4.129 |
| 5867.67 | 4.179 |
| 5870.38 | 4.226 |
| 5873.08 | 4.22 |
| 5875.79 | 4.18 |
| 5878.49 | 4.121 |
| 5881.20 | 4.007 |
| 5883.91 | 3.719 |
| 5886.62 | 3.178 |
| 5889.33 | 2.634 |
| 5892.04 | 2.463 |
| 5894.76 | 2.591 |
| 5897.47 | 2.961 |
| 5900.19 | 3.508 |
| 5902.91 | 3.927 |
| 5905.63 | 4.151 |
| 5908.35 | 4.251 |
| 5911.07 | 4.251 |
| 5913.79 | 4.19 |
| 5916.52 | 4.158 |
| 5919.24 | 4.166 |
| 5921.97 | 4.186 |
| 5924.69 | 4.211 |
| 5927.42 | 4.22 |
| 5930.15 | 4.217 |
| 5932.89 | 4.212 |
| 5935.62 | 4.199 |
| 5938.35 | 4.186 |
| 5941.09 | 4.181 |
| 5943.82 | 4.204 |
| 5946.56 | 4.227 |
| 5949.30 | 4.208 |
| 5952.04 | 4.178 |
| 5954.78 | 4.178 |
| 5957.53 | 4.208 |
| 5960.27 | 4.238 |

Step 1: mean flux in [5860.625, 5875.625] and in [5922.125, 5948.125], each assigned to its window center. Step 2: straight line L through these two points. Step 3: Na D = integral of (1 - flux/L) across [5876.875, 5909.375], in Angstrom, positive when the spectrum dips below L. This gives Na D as 5.6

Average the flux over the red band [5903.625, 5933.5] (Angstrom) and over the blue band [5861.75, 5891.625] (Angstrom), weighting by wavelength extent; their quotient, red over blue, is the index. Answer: 1.10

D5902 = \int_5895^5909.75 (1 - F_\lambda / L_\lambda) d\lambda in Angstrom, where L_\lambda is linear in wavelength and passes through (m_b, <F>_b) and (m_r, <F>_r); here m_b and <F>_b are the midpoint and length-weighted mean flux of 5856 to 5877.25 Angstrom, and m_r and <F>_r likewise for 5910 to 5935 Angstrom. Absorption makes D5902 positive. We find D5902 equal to 1.8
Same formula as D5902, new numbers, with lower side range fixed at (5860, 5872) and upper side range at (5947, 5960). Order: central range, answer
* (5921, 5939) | -0.09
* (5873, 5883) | 0.12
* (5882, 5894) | 3.27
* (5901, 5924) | 0.15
